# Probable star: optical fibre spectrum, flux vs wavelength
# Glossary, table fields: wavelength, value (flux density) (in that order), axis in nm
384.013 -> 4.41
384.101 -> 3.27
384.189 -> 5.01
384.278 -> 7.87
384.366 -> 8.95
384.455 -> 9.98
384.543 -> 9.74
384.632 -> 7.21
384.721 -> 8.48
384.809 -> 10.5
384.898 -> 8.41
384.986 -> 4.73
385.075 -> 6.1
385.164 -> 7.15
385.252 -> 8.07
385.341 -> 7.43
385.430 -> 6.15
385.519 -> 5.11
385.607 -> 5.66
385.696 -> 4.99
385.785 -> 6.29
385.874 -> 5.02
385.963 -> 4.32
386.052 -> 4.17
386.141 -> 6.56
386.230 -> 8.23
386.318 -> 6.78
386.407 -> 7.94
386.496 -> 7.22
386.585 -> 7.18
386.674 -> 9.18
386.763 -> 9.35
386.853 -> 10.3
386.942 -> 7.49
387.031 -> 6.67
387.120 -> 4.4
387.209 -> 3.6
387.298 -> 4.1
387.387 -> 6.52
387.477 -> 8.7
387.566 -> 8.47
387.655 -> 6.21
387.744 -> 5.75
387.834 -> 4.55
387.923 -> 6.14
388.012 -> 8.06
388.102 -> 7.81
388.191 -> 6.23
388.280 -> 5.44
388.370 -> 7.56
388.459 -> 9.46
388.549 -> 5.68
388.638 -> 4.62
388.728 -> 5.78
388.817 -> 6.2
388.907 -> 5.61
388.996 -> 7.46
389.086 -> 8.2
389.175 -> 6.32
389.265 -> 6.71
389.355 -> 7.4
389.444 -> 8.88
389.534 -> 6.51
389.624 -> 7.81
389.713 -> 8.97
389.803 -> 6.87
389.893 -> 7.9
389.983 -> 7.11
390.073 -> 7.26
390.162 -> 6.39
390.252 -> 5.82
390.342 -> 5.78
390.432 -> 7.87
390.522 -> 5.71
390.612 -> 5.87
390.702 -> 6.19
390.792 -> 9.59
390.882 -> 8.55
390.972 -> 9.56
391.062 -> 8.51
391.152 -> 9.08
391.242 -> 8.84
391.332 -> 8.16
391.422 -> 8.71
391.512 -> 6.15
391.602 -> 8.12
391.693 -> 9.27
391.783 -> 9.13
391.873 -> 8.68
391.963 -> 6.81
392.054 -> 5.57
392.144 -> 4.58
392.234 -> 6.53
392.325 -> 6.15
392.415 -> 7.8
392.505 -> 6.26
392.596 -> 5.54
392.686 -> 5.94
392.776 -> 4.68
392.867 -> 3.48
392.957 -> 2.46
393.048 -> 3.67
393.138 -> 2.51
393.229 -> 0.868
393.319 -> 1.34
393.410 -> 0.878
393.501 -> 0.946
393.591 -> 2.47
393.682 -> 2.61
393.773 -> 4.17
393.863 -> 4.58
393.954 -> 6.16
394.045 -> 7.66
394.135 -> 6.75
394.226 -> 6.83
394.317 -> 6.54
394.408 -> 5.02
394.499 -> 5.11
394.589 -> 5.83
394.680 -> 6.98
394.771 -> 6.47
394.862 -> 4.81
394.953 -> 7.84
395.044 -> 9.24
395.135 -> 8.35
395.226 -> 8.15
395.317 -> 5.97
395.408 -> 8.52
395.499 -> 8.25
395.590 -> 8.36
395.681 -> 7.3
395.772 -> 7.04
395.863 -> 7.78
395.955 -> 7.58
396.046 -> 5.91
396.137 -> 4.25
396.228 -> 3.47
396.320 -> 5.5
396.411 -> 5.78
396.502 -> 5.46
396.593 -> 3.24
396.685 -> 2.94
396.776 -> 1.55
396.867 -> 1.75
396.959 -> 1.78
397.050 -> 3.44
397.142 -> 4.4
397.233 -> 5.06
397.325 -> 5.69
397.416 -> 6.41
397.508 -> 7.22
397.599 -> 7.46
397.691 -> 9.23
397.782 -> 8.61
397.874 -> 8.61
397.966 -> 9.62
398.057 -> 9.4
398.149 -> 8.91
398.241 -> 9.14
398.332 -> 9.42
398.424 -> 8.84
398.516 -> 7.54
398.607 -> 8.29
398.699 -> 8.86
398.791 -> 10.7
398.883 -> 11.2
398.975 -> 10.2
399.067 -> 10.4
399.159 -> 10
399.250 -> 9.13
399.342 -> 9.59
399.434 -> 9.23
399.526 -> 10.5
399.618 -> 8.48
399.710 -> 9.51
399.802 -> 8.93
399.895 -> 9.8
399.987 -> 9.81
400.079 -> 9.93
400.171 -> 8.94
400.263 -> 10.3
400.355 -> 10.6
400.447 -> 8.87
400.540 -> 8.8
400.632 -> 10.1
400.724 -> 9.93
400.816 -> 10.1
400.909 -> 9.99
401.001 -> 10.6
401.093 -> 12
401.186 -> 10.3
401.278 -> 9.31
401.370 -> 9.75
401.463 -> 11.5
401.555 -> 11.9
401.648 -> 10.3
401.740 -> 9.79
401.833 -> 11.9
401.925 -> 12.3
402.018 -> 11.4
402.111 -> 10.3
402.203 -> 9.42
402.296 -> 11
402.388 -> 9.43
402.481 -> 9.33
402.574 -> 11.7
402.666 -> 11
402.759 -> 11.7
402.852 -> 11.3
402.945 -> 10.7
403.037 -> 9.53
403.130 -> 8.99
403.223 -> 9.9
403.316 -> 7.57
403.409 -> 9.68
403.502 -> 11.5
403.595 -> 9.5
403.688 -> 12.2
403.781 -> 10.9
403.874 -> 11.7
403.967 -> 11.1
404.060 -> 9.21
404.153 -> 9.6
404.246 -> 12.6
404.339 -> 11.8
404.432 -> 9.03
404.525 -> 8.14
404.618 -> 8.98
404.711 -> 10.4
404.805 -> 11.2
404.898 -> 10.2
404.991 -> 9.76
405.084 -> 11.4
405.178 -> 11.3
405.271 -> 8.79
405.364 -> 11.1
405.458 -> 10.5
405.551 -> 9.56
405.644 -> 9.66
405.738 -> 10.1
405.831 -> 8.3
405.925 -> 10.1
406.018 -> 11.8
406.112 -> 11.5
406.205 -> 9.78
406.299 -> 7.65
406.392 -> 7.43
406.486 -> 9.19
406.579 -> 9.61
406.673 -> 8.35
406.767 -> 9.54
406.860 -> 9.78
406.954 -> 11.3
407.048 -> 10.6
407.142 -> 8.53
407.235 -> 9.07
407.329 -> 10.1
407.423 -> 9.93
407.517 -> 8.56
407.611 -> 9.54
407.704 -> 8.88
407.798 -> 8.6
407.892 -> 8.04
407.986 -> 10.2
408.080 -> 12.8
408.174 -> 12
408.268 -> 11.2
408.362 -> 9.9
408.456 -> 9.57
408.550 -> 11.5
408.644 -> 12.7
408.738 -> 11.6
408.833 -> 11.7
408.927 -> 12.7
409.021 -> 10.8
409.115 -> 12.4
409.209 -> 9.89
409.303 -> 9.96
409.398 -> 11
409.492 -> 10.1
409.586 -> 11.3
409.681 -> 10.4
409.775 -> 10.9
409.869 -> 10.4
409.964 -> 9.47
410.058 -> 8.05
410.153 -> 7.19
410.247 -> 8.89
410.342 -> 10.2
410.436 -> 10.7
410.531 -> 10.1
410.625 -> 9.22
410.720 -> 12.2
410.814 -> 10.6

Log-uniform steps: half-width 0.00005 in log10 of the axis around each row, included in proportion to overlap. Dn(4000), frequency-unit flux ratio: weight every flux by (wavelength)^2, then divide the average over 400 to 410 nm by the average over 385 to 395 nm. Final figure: 1.74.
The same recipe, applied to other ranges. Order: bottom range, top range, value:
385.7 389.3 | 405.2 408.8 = 1.65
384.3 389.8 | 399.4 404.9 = 1.59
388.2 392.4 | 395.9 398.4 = 0.86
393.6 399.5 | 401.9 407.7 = 1.52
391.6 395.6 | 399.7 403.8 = 1.88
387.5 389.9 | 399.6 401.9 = 1.55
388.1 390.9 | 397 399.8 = 1.28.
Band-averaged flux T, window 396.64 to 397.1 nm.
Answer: 2.31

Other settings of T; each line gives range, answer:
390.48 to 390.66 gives 5.79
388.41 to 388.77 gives 6.4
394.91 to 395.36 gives 7.92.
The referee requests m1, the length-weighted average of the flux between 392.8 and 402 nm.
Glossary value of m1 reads 7.37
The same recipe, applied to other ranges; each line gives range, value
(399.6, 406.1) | 10.3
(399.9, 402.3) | 10.3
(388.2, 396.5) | 6.38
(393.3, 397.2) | 5.35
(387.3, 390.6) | 6.84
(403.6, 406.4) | 10.2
